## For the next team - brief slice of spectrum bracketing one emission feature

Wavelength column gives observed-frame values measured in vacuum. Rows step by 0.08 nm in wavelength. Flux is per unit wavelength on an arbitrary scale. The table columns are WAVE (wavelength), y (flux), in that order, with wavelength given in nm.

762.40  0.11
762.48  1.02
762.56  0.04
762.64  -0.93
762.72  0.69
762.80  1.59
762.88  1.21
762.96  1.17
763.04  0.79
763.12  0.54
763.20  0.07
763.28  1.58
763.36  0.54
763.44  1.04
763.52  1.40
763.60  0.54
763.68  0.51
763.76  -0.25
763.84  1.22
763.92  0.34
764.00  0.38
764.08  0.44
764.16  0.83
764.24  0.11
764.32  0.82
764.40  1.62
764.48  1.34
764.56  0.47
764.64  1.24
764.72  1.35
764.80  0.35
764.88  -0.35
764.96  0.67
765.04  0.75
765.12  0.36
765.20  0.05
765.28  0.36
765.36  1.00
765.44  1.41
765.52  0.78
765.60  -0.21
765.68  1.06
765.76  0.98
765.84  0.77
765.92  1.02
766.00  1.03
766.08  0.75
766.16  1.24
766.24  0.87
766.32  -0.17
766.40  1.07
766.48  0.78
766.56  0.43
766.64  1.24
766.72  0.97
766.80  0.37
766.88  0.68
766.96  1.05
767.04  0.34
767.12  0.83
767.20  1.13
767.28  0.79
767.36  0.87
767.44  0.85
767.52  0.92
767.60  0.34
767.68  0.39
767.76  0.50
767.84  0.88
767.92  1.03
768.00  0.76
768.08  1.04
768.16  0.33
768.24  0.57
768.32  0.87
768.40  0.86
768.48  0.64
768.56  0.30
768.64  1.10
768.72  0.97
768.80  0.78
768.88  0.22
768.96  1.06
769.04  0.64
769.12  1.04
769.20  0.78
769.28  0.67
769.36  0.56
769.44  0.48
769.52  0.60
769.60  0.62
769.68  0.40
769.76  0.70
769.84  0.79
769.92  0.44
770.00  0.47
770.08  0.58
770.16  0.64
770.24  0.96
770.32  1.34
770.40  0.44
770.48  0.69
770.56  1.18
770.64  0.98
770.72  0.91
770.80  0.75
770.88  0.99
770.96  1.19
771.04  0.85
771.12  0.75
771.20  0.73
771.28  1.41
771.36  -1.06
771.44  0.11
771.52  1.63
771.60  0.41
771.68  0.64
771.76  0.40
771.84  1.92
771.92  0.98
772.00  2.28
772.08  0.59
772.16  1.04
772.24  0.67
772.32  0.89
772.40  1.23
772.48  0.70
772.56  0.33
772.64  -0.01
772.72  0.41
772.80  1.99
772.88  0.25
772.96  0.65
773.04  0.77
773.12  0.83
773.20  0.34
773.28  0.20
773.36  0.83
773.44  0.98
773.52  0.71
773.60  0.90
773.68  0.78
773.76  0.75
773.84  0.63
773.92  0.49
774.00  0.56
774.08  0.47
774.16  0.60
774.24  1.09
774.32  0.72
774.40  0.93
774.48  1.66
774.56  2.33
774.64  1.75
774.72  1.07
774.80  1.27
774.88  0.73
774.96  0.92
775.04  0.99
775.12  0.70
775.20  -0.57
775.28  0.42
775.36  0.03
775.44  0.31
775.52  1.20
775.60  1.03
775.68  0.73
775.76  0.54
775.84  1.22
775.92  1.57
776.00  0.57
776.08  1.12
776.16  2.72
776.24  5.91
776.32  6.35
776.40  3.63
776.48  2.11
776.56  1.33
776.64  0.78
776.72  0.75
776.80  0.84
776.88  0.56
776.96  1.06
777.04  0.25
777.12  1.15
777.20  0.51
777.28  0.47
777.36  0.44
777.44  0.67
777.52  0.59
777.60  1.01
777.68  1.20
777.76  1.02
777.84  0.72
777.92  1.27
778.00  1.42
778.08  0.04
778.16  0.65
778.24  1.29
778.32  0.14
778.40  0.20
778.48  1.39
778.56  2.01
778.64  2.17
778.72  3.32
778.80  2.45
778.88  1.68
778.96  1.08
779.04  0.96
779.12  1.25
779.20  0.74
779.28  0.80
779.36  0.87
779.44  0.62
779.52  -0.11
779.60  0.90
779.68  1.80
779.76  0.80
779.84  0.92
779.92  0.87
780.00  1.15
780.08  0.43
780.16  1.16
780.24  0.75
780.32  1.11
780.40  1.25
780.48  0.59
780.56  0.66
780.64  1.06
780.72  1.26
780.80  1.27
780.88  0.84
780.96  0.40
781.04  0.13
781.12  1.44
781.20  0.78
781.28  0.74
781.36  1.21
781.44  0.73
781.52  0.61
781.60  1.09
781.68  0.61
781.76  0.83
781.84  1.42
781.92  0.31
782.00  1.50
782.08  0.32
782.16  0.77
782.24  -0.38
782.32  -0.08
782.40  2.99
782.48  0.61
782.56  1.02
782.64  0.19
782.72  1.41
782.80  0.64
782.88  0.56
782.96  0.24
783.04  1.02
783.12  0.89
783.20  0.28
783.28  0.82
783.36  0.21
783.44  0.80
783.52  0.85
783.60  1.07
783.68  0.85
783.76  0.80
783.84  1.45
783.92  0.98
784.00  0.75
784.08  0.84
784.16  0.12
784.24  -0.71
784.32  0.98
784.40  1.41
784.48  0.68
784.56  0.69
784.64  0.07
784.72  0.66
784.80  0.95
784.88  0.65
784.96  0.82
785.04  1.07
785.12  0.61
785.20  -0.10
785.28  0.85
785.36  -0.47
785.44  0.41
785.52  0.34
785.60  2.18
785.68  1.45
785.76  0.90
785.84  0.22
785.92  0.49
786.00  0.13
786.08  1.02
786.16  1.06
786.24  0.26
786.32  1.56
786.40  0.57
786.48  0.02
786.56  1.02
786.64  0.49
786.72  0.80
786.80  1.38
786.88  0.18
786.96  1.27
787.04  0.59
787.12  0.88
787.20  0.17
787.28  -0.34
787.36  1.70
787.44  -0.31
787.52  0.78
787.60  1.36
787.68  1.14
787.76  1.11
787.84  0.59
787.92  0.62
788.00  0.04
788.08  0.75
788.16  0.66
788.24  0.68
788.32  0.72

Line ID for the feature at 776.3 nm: Halpha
